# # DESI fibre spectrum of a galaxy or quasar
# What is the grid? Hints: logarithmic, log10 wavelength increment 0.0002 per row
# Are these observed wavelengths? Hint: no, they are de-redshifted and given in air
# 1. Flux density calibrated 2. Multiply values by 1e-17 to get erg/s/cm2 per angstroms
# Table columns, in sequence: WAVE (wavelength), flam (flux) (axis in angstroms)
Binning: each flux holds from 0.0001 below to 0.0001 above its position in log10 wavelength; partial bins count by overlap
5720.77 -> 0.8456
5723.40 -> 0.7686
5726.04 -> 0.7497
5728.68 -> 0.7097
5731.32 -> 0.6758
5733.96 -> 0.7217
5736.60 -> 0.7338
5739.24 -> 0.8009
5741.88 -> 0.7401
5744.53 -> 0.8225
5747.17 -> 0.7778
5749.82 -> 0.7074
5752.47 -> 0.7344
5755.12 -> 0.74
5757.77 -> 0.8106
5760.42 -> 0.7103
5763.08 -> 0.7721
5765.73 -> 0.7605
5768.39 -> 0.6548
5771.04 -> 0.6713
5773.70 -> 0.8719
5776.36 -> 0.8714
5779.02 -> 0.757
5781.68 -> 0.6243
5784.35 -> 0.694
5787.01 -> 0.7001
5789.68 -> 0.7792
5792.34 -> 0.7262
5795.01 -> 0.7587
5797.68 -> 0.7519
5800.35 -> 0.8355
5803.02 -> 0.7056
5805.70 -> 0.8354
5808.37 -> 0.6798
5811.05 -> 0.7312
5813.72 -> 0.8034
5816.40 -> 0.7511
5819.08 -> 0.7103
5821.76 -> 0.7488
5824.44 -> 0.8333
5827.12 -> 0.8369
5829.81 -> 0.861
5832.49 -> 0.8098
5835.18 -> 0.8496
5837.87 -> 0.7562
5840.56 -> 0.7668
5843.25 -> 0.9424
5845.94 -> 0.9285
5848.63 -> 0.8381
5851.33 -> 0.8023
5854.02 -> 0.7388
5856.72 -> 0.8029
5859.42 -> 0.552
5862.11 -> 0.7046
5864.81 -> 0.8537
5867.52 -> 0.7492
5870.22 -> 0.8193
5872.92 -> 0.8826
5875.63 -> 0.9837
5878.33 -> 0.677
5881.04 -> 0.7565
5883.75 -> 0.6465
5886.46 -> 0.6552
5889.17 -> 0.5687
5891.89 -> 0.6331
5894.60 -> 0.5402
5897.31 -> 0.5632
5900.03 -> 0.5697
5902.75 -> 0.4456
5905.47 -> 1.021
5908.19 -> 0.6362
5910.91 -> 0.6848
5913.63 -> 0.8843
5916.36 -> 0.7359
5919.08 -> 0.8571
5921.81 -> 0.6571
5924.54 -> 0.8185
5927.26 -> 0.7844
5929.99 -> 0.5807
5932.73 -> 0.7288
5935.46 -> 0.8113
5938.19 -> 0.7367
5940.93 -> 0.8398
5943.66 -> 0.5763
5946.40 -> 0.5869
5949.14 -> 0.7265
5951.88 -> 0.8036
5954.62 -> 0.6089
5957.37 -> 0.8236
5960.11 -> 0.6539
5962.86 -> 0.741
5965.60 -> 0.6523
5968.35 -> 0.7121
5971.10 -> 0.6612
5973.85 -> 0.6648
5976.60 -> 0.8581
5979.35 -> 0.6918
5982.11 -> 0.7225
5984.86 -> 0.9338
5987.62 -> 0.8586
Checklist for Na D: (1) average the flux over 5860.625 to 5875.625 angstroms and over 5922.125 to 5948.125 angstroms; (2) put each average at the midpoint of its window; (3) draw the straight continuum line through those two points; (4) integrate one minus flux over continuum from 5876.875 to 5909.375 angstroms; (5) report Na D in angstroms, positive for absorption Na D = 5.6 angstroms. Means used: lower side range 0.816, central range 0.644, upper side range 0.716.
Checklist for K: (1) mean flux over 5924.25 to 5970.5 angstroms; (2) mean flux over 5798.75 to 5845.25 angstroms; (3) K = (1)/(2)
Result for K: 0.90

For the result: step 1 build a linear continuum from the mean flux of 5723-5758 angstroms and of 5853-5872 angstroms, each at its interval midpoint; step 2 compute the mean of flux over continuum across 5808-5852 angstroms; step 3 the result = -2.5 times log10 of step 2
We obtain -0.08 mag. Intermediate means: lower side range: 0.747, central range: 0.806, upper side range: 0.749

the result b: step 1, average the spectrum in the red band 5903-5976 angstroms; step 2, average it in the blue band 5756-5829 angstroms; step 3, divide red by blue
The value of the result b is 0.96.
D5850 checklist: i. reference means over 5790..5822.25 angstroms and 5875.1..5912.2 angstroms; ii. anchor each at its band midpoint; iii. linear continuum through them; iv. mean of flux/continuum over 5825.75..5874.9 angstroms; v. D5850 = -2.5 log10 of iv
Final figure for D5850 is -0.14 mag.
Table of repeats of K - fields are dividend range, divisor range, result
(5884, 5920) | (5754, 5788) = 0.91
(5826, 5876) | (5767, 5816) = 1.09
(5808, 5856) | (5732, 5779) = 1.06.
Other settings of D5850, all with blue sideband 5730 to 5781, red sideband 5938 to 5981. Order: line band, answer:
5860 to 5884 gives -0.083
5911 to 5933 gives -0.054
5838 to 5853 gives -0.155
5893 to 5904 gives 0.329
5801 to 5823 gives -0.012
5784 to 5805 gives -0.007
